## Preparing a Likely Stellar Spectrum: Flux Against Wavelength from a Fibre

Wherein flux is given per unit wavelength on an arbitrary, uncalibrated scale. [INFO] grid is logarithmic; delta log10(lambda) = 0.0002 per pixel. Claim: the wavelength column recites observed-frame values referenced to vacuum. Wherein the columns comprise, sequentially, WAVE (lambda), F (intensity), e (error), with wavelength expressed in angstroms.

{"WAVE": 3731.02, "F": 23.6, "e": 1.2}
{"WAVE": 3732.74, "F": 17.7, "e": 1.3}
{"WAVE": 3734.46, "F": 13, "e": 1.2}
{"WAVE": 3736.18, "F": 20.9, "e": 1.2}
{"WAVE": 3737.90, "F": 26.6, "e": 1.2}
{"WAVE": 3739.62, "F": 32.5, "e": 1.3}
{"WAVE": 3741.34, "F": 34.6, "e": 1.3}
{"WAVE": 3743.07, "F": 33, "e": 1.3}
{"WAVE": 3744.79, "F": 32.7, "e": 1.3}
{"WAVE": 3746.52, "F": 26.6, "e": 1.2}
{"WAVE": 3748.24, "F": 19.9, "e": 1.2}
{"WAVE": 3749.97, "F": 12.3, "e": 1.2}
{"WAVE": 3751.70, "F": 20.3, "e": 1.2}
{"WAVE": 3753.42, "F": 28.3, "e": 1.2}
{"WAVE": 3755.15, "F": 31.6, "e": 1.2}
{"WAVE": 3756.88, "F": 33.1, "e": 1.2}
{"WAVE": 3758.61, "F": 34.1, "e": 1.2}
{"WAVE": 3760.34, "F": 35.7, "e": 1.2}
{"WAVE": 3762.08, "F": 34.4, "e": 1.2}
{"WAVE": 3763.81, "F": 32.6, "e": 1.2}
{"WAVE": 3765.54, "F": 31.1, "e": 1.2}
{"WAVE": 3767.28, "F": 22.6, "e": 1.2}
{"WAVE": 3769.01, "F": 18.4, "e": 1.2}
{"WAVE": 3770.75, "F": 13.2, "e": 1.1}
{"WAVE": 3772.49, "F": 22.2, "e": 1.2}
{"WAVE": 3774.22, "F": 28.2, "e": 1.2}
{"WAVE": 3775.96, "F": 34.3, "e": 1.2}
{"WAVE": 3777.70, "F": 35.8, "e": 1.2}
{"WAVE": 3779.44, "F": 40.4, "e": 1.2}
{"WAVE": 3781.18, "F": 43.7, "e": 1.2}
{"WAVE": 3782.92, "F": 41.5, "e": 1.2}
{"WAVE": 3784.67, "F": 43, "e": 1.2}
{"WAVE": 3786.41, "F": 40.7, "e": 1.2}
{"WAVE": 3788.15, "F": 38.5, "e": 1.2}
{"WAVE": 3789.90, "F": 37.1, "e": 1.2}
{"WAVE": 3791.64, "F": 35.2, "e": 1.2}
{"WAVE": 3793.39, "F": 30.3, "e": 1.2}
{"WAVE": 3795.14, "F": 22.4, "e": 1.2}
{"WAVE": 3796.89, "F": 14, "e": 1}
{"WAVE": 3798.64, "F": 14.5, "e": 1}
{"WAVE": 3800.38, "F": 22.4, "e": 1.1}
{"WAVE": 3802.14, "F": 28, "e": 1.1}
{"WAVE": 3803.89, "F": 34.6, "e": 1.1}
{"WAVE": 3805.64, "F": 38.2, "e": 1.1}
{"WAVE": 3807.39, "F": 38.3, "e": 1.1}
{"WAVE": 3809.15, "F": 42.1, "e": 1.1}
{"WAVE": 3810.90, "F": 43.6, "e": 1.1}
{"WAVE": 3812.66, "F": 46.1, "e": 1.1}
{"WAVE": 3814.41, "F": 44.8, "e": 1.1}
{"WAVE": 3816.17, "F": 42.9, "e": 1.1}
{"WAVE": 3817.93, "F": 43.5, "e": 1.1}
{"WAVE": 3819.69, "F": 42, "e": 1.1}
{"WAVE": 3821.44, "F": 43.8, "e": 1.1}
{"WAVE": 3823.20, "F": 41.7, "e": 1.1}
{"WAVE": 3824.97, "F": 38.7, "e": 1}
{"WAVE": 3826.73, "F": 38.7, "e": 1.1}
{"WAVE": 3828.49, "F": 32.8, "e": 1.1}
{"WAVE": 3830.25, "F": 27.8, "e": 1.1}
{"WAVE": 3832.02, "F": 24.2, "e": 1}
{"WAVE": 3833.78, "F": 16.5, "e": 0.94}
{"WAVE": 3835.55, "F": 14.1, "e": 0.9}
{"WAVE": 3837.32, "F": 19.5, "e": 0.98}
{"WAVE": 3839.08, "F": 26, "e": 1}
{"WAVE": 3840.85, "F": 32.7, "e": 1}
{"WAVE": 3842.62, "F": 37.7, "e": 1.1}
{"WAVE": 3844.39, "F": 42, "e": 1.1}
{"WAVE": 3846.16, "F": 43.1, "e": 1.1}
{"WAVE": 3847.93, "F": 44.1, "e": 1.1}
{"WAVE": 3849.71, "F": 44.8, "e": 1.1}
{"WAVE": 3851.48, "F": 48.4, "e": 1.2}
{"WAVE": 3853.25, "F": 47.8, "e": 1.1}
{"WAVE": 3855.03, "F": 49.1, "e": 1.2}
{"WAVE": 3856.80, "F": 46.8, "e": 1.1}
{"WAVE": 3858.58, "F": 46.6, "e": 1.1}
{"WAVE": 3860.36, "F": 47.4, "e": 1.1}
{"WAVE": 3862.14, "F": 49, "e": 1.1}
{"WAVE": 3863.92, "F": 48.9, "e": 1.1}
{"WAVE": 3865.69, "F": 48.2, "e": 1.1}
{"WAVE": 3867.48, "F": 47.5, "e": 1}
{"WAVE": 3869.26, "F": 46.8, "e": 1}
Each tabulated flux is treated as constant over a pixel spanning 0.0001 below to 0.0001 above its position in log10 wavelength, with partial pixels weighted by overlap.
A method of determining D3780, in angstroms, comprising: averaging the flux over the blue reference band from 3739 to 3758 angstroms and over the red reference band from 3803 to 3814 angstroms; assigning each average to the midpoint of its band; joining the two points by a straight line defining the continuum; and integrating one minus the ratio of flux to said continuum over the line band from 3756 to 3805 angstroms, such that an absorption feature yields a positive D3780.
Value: 5.0 angstroms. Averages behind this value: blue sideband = 27.7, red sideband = 40.7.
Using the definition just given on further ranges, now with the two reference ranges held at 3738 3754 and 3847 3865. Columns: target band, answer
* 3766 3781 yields 2.0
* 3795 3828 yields 2.7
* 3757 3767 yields -1.1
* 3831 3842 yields 5.3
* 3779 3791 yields -2.4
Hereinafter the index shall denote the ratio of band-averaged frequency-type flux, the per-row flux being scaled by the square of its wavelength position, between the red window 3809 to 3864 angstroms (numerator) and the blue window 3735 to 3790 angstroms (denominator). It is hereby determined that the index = 1.3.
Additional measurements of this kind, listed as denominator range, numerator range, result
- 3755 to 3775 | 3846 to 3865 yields 1.77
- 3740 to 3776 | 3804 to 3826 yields 1.57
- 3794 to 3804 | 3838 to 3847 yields 1.68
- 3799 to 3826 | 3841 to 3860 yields 1.17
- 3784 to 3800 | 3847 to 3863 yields 1.61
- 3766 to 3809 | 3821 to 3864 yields 1.26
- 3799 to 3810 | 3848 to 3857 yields 1.46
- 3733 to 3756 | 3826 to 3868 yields 1.60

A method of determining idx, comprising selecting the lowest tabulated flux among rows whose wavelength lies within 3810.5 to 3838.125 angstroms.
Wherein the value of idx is 14.1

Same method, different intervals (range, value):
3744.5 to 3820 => 12.3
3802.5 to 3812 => 34.6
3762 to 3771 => 13.2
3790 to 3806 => 14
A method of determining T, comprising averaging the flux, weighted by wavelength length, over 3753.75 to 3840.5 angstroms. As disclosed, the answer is 32.6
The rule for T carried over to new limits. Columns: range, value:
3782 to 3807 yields 31.6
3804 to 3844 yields 35.3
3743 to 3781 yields 28.4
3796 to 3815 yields 33.2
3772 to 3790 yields 37.2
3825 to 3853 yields 33.4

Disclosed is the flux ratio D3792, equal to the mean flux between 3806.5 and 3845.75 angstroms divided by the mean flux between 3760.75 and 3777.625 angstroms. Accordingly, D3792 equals 1.31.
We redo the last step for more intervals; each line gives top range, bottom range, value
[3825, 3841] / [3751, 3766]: 0.83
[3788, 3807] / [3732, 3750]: 1.13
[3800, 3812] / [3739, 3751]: 1.33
